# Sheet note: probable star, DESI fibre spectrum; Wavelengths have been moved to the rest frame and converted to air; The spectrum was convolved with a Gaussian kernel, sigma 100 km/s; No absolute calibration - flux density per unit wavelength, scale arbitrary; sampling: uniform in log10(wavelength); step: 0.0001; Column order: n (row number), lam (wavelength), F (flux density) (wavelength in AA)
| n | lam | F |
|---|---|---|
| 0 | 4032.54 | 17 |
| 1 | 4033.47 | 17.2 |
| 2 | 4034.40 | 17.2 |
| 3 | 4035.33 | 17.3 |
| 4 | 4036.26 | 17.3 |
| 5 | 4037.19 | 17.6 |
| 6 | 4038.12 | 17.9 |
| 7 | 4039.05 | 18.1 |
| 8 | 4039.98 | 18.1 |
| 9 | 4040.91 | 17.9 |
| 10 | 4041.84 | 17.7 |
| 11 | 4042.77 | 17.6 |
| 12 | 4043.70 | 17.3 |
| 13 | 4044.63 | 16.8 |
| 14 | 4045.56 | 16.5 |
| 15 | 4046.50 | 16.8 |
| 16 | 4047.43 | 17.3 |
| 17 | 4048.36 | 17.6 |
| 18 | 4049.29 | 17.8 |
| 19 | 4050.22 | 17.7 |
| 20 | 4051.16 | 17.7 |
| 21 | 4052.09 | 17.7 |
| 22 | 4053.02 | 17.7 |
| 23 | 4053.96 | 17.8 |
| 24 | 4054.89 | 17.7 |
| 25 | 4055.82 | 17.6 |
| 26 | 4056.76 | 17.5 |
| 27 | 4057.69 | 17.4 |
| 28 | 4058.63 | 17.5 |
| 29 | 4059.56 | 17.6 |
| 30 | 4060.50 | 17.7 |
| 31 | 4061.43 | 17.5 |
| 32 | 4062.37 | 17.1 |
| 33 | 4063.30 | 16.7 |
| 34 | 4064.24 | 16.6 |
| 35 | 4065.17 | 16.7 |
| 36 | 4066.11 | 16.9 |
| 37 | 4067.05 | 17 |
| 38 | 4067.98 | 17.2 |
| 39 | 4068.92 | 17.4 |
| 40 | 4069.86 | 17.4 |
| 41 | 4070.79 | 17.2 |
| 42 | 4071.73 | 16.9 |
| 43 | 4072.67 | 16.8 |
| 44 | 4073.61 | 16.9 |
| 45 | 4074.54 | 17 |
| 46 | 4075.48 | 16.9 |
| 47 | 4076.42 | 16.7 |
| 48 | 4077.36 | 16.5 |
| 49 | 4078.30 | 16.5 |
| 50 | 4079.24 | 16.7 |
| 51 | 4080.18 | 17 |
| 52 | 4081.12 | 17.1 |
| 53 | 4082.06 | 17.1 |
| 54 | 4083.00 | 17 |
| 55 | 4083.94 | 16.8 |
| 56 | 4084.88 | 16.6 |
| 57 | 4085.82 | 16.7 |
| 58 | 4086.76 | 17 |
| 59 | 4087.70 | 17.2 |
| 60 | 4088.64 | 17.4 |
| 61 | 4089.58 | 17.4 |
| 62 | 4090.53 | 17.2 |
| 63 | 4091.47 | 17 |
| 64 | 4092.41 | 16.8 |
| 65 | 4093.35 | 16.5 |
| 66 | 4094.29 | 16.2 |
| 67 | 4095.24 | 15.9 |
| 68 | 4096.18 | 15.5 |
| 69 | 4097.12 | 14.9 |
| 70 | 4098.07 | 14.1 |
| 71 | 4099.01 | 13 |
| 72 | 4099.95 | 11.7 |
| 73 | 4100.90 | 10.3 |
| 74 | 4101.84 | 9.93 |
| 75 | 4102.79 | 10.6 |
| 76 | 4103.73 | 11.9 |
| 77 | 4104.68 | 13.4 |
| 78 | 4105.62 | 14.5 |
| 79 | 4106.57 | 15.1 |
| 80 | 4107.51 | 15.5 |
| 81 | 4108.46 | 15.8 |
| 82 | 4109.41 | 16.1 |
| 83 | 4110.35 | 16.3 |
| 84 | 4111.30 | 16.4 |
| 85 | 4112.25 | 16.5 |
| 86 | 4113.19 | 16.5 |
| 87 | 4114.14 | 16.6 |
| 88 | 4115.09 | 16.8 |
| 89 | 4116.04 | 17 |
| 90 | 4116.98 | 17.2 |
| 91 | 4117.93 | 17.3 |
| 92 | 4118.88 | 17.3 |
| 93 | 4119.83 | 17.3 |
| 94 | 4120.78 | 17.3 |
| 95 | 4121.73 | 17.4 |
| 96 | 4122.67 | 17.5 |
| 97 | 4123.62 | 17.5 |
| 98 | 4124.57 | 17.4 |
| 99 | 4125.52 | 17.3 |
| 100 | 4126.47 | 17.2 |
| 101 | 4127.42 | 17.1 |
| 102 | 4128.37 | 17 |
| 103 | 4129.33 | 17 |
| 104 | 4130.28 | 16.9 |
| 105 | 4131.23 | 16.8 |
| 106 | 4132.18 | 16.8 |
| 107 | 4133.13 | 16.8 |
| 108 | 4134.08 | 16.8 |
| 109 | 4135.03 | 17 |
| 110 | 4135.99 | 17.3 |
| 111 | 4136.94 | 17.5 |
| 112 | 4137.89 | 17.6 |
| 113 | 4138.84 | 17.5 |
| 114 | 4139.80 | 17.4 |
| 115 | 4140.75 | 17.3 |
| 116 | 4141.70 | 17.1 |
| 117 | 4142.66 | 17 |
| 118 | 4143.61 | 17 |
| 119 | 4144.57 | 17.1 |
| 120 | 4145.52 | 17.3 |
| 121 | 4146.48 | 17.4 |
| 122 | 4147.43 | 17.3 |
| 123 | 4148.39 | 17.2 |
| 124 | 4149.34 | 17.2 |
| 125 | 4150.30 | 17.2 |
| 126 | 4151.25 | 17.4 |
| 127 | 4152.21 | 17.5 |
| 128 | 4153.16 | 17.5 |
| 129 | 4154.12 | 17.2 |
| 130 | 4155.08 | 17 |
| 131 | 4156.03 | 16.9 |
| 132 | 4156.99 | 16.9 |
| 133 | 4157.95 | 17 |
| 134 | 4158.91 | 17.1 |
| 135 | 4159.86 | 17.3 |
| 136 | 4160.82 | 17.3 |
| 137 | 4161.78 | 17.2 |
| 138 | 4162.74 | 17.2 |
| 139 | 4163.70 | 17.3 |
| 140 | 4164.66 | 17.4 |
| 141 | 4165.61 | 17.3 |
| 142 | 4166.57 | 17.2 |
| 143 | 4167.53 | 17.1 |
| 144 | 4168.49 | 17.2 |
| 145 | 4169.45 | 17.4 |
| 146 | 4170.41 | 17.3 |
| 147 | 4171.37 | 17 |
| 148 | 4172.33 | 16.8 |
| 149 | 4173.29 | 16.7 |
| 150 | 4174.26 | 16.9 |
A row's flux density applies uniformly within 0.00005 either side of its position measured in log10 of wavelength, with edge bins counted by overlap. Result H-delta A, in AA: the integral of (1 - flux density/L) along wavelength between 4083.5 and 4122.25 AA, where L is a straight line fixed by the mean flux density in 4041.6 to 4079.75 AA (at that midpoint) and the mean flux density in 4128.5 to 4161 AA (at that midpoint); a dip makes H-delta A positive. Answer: 3.5 AA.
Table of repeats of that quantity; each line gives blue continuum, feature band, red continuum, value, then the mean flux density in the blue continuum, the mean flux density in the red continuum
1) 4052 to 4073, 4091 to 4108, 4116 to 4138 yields 3.1 AA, 17.3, 17.2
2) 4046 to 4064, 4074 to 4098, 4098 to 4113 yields -2.2 AA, 17.5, 13.9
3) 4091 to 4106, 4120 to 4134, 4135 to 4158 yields -1.1 AA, 13.9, 17.2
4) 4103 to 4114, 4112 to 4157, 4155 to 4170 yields -2.8 AA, 15.2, 17.2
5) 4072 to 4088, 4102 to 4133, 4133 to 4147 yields 1.5 AA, 16.8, 17.2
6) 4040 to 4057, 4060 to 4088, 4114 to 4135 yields 0.7 AA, 17.5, 17.1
